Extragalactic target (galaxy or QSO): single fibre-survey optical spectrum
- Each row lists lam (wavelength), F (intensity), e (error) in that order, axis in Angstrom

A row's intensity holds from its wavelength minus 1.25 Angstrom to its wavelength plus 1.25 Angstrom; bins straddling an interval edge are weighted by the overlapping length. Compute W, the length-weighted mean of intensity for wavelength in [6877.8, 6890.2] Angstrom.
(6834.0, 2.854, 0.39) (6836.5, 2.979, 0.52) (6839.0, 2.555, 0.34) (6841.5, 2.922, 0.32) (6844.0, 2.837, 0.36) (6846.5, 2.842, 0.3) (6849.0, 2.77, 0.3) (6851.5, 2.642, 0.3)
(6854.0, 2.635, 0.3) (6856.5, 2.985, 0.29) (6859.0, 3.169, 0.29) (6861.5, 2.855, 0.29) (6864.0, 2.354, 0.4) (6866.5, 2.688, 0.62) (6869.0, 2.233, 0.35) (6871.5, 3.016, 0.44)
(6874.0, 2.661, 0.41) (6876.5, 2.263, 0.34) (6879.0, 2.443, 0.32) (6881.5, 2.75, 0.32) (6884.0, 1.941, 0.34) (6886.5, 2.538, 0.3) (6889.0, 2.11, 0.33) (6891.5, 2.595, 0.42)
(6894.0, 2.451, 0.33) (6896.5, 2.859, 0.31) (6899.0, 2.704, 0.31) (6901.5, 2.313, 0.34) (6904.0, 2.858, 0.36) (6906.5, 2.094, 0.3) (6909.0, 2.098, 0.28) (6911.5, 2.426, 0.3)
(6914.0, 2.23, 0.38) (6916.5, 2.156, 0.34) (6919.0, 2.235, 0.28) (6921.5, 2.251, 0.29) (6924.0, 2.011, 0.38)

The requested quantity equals 2.36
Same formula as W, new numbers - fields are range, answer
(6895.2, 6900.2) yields 2.78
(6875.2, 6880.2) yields 2.36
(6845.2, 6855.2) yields 2.72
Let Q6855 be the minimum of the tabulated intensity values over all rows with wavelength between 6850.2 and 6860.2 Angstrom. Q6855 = 2.635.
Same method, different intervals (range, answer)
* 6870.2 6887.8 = 1.941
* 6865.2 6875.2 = 2.233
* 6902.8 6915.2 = 2.094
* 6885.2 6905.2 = 2.11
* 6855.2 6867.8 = 2.354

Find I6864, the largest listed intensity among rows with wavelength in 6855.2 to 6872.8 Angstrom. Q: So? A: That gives 3.169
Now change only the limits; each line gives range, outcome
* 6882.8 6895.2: 2.595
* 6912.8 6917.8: 2.23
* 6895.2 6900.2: 2.859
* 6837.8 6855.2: 2.922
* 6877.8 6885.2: 2.75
